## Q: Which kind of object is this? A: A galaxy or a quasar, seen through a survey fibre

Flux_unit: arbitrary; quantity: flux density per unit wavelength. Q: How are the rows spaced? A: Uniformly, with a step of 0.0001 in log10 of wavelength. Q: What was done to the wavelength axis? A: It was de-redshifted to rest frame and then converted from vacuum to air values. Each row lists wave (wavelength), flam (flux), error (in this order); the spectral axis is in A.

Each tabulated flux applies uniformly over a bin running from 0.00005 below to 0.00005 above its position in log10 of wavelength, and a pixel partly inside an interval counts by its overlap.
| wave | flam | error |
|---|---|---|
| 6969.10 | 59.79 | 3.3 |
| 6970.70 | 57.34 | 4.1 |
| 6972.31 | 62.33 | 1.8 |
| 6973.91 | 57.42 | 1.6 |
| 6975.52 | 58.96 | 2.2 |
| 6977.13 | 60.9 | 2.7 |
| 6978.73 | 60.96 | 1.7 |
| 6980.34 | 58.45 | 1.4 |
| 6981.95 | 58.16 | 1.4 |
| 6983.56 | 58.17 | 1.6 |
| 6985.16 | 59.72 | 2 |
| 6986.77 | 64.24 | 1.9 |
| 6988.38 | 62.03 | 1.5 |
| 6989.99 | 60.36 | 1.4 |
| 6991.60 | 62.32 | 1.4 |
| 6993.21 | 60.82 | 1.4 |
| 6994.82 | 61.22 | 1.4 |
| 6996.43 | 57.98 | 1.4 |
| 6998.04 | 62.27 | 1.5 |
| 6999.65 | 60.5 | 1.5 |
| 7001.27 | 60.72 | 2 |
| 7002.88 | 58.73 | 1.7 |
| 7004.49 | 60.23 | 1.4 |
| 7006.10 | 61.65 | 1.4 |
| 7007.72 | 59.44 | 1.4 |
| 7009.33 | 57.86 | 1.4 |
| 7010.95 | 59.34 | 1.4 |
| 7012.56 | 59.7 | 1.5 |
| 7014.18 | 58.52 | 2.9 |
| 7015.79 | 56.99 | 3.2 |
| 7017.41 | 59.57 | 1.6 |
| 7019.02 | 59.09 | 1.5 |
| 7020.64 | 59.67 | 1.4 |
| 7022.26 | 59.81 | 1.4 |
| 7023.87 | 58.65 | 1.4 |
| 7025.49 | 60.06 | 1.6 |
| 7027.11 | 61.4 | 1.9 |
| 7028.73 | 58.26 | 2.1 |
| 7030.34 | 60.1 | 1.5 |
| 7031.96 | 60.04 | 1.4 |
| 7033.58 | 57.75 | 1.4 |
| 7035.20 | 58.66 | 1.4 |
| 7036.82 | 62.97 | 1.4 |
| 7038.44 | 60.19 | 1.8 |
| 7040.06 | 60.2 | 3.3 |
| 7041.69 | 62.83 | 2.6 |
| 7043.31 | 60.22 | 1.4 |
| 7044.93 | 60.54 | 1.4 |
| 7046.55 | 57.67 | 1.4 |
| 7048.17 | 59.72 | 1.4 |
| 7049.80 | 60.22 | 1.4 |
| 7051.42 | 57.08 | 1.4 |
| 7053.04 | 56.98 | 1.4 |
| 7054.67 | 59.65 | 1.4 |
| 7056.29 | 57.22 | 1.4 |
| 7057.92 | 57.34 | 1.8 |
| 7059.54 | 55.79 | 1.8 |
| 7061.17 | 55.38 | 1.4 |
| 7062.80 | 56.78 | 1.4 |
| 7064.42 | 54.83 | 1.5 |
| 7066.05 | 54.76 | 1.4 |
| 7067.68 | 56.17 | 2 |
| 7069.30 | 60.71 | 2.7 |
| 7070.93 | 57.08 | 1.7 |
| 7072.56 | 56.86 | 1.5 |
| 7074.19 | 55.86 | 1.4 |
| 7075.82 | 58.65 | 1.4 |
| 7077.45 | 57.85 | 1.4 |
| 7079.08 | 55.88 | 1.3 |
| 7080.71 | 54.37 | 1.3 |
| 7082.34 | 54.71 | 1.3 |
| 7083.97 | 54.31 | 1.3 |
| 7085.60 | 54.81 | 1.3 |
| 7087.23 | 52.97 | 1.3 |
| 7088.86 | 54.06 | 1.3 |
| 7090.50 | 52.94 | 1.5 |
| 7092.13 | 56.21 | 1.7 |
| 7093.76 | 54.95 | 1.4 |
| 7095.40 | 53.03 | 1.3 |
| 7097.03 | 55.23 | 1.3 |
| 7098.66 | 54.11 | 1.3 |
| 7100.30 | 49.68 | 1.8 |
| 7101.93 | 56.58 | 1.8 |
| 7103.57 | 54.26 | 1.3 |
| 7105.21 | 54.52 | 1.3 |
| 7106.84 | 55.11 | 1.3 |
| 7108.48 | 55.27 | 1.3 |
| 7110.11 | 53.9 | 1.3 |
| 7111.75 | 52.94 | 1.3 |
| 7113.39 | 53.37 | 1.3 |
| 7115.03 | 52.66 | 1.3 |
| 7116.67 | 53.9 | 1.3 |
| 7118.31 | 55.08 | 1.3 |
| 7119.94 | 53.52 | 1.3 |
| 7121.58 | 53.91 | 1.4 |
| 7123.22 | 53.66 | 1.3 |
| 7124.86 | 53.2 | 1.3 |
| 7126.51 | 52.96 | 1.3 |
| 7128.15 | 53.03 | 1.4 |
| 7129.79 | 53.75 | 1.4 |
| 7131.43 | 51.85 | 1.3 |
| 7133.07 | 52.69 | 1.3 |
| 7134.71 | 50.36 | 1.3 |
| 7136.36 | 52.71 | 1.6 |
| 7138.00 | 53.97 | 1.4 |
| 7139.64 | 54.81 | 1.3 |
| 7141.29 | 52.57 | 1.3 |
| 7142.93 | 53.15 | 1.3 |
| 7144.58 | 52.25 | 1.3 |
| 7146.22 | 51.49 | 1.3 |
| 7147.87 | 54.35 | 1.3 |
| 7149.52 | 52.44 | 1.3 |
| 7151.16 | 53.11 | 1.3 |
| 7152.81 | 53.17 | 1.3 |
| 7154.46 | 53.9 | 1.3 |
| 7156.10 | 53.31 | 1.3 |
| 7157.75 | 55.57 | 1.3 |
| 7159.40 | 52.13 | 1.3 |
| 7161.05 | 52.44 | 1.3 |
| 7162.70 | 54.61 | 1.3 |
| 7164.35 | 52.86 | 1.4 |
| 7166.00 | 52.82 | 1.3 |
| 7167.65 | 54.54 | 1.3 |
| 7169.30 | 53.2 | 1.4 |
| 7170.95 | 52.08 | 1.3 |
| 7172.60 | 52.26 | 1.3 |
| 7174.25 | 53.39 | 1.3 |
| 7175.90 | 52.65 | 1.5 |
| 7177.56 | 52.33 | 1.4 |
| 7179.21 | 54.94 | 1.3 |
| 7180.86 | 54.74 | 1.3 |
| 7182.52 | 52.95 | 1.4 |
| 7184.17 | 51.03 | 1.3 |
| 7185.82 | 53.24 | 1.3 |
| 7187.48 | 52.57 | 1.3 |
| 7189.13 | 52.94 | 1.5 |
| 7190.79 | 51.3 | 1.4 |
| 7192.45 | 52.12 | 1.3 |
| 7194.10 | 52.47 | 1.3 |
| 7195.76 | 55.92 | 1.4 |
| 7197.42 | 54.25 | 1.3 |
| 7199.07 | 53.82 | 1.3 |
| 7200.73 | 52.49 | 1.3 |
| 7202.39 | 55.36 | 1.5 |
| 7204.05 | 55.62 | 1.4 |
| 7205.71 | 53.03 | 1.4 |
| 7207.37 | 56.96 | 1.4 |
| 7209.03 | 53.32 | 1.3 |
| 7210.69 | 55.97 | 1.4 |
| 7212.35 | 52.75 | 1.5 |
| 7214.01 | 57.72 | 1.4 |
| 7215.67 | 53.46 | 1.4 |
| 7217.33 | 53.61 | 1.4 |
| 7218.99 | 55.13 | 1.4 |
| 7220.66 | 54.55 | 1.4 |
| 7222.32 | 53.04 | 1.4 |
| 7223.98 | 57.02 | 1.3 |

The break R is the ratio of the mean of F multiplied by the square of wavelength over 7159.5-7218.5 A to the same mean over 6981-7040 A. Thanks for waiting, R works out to 0.9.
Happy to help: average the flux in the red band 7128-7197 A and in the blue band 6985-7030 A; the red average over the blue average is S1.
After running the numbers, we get 0.88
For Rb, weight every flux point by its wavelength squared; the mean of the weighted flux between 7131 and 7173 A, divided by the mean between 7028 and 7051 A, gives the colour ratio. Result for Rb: 0.9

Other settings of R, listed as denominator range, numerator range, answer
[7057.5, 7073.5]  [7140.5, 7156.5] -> 0.96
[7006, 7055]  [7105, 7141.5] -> 0.92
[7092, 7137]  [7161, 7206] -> 1.01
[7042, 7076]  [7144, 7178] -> 0.95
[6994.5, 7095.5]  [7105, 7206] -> 0.95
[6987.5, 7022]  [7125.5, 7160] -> 0.92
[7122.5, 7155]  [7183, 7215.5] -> 1.03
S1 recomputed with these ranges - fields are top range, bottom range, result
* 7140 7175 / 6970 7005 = 0.88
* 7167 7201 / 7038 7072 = 0.91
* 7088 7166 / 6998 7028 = 0.90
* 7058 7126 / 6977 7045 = 0.91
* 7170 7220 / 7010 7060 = 0.91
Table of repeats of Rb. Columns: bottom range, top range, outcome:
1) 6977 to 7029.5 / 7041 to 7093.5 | 0.97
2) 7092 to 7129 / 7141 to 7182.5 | 1.00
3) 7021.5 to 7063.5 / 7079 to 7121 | 0.93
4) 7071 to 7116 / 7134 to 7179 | 0.99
